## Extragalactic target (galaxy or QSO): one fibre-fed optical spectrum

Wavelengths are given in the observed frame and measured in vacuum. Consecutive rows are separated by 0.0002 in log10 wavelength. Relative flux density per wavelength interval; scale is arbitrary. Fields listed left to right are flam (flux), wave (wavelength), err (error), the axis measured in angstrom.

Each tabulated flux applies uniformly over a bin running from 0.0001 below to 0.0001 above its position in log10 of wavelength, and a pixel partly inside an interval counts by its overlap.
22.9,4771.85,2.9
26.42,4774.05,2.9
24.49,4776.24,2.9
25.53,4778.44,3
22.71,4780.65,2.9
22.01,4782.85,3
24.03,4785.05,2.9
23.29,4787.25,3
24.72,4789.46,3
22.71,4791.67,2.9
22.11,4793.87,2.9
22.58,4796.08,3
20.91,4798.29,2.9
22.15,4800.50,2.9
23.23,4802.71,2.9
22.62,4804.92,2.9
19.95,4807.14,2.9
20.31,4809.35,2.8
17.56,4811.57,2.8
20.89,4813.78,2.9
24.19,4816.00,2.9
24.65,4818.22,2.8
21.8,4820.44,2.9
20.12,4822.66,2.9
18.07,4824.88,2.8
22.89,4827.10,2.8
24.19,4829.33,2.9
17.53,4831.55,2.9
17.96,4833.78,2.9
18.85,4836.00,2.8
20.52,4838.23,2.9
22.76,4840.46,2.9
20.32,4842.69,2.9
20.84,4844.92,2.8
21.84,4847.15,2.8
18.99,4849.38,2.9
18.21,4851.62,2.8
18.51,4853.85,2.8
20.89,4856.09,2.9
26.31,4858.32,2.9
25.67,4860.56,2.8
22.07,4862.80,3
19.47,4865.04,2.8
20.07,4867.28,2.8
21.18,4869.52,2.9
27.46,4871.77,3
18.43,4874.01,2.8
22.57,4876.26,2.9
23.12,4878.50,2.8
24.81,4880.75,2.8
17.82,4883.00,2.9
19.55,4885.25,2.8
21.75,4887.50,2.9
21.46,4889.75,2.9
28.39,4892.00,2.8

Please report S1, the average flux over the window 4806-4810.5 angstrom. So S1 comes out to 20.1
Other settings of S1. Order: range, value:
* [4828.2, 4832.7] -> 20.8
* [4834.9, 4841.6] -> 20.7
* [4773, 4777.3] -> 25.5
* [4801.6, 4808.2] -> 21.9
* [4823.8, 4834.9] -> 20.1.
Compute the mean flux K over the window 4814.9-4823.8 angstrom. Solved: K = 22.7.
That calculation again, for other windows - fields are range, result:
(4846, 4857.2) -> 19.7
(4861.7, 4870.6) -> 20.7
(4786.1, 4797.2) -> 23.1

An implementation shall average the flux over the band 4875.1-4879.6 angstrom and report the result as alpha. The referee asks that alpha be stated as 22.8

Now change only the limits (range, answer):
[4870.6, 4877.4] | 22.8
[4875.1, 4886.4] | 21.6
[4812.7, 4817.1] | 22.5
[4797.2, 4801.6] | 21.5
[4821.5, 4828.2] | 20.4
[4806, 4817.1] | 20.6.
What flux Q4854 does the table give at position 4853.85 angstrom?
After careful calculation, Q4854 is 18.51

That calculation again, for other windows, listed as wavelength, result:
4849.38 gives 18.99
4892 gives 28.39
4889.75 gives 21.46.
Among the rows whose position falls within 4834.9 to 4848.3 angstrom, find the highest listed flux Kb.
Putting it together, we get 22.76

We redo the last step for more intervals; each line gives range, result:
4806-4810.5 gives 20.31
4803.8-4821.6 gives 24.65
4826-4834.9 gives 24.19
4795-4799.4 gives 22.58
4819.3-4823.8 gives 21.8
